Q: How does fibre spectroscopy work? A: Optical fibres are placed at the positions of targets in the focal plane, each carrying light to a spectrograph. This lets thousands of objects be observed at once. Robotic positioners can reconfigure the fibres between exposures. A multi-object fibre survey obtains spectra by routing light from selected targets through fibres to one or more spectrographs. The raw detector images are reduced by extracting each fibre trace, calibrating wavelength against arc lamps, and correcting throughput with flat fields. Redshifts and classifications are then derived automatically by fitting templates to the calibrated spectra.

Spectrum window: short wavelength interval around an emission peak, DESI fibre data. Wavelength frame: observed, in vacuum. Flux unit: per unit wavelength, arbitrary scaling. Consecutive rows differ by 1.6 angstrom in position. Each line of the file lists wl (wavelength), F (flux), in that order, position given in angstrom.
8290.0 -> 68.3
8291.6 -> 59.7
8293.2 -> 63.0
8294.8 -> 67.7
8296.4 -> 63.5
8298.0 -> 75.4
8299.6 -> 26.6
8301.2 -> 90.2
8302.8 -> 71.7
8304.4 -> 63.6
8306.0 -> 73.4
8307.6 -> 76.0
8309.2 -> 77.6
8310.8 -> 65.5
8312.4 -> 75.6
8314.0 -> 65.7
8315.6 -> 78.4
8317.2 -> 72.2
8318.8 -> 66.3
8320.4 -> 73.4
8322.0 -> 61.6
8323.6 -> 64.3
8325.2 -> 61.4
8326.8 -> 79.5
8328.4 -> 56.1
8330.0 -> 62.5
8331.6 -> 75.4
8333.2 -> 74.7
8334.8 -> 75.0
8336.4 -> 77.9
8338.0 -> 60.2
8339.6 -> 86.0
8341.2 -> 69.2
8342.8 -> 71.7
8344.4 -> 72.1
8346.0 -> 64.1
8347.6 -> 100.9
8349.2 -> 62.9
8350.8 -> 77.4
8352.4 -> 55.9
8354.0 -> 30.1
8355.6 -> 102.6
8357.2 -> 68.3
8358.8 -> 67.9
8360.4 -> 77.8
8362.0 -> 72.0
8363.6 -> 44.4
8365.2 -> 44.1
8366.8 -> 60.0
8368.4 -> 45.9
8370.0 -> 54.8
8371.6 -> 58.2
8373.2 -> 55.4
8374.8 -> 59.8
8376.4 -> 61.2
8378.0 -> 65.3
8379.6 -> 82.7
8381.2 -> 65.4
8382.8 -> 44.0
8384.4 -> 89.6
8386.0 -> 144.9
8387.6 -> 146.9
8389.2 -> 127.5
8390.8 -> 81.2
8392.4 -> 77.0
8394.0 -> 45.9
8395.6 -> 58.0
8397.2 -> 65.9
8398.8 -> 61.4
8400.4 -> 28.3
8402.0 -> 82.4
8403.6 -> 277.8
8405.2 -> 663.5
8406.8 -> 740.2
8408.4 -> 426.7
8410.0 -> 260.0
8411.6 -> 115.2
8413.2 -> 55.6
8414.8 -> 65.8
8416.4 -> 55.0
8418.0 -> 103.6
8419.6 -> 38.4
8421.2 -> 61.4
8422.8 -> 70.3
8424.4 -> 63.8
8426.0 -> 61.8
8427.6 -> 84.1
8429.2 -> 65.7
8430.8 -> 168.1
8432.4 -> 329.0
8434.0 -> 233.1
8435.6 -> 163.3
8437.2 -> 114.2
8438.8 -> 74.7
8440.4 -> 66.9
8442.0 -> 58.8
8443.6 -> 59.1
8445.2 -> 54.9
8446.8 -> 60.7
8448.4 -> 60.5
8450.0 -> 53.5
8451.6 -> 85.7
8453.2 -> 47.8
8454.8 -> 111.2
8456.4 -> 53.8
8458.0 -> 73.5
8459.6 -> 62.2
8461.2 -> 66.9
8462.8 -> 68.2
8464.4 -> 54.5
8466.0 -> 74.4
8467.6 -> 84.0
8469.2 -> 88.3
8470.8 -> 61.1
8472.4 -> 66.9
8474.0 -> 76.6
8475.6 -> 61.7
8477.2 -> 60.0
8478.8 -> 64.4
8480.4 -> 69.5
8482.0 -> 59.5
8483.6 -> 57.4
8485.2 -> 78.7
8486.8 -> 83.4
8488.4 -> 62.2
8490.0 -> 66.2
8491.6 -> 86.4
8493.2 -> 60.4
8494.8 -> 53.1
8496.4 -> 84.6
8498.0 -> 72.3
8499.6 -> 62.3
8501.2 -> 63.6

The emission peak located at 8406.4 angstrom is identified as Halpha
